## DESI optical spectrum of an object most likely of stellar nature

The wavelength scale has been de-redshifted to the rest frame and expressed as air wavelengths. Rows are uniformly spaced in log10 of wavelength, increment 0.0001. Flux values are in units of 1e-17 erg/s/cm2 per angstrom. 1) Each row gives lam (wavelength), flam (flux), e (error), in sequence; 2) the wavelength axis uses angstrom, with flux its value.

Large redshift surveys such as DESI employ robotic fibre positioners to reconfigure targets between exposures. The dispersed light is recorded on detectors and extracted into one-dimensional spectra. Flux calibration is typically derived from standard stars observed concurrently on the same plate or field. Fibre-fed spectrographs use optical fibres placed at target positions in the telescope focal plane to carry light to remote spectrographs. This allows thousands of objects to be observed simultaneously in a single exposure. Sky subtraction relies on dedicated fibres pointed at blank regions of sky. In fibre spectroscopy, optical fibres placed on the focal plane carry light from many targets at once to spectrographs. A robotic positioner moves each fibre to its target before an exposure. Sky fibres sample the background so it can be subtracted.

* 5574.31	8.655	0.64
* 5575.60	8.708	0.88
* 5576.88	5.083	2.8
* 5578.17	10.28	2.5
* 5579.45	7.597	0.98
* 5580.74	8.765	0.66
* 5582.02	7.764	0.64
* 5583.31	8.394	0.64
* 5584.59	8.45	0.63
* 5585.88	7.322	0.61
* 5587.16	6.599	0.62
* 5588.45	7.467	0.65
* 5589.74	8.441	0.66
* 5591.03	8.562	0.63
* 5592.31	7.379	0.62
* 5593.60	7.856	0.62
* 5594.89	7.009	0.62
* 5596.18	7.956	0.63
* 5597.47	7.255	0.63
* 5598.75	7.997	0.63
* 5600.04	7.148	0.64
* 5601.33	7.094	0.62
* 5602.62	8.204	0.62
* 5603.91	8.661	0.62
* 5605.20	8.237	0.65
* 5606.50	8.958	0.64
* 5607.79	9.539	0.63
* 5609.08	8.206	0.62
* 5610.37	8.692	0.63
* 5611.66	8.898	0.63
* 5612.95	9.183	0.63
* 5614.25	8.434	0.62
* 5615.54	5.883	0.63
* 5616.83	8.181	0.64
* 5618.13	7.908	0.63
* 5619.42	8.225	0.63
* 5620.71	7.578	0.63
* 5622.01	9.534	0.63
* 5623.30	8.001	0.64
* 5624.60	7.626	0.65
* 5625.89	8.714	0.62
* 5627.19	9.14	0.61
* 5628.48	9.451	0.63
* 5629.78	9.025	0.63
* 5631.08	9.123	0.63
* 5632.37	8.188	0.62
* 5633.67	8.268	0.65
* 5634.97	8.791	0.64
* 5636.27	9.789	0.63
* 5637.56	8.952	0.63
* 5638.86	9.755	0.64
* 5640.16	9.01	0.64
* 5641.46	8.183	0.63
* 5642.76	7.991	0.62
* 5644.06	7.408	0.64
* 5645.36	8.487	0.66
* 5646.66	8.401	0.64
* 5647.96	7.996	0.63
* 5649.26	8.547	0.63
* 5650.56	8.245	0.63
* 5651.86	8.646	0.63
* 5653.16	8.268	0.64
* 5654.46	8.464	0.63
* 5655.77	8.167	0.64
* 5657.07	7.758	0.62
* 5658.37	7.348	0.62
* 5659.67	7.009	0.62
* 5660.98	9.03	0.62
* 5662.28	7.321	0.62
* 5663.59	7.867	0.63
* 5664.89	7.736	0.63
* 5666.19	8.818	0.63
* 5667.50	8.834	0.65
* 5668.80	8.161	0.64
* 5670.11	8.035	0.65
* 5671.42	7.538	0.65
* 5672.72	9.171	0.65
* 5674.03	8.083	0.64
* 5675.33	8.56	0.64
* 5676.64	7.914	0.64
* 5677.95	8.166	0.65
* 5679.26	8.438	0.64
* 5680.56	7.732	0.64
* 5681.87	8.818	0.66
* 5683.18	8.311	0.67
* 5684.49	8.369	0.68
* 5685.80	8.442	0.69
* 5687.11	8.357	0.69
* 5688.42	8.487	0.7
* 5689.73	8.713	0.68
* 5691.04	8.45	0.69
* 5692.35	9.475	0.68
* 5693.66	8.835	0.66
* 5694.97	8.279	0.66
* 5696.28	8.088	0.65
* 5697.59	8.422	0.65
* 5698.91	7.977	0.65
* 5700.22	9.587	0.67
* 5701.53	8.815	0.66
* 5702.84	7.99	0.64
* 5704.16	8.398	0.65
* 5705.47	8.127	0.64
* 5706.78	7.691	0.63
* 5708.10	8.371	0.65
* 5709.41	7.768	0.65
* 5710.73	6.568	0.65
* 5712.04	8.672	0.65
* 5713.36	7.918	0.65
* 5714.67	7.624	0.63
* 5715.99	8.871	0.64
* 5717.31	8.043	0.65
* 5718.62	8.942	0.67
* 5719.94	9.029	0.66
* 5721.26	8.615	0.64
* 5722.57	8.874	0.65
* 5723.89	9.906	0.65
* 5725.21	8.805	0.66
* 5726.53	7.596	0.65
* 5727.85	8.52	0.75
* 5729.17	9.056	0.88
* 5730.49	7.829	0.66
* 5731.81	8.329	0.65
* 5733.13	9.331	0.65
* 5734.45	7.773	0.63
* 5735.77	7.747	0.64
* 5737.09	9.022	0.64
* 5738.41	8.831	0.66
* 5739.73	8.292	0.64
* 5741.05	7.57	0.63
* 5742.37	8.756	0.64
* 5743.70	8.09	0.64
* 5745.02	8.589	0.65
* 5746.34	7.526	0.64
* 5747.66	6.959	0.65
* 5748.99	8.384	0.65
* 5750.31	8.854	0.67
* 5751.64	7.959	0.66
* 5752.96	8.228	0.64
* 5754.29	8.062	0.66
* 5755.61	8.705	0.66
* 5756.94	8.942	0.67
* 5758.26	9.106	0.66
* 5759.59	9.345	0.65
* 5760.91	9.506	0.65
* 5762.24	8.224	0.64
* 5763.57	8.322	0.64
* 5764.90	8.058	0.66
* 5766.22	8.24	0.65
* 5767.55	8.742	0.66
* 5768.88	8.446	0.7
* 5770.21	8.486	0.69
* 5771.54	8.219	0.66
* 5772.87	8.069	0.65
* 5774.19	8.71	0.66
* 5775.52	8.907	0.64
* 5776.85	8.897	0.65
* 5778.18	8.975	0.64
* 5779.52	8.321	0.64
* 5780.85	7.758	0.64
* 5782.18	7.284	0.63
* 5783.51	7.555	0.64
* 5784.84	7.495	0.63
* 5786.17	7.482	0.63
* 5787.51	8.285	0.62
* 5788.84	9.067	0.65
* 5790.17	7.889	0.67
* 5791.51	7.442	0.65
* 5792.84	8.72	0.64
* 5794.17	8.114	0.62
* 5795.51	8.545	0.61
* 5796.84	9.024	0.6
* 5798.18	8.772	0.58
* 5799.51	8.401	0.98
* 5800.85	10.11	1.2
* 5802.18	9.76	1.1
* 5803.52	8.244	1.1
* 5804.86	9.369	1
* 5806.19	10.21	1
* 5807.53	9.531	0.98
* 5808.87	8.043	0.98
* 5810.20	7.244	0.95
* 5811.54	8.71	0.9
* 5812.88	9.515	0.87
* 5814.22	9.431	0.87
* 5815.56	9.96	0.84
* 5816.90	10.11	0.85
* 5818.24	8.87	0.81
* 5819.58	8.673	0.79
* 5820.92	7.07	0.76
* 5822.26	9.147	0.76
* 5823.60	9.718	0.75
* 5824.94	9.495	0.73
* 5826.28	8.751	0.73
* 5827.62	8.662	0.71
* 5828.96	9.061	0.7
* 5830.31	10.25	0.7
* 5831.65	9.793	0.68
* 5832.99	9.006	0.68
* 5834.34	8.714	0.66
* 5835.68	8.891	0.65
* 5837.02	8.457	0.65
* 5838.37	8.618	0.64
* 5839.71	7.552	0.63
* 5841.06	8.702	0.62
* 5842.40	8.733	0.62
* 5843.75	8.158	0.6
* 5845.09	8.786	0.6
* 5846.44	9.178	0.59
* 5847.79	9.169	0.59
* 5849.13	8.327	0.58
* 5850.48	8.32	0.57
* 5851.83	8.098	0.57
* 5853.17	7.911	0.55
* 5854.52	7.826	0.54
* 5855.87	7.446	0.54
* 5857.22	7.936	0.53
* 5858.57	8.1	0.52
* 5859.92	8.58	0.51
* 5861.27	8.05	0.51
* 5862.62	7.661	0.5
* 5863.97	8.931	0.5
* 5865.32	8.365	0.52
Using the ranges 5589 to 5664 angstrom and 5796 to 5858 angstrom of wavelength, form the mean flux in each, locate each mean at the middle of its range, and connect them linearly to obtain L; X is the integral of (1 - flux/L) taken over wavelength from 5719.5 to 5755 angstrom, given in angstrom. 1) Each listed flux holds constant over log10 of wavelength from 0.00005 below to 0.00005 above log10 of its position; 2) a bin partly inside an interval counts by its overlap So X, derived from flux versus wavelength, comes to 0.78 angstrom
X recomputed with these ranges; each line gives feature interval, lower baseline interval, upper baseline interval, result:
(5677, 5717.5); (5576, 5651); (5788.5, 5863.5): 0.5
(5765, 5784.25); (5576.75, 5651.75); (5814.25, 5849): 1.0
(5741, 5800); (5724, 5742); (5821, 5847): 1.7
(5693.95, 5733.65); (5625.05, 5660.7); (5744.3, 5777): 0.3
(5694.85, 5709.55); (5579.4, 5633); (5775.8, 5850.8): 0.2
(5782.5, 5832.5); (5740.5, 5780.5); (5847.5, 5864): -3.2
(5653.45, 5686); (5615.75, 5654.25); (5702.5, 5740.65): 1.1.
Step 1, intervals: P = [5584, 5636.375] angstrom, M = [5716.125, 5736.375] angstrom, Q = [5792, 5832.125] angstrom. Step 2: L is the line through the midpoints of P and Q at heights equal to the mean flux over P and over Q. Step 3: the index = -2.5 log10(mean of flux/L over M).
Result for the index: 0.01 mag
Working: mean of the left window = 8.2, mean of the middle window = 8.57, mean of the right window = 9.03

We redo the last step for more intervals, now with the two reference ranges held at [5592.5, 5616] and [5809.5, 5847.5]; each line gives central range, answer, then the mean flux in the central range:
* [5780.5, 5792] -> 0.123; 7.81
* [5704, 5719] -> 0.054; 8.06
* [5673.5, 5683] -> 0.012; 8.25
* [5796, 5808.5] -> -0.051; 9.23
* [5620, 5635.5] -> -0.059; 8.62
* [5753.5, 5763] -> -0.023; 8.83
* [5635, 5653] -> -0.046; 8.57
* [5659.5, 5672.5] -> 0.025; 8.11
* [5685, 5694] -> -0.036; 8.67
